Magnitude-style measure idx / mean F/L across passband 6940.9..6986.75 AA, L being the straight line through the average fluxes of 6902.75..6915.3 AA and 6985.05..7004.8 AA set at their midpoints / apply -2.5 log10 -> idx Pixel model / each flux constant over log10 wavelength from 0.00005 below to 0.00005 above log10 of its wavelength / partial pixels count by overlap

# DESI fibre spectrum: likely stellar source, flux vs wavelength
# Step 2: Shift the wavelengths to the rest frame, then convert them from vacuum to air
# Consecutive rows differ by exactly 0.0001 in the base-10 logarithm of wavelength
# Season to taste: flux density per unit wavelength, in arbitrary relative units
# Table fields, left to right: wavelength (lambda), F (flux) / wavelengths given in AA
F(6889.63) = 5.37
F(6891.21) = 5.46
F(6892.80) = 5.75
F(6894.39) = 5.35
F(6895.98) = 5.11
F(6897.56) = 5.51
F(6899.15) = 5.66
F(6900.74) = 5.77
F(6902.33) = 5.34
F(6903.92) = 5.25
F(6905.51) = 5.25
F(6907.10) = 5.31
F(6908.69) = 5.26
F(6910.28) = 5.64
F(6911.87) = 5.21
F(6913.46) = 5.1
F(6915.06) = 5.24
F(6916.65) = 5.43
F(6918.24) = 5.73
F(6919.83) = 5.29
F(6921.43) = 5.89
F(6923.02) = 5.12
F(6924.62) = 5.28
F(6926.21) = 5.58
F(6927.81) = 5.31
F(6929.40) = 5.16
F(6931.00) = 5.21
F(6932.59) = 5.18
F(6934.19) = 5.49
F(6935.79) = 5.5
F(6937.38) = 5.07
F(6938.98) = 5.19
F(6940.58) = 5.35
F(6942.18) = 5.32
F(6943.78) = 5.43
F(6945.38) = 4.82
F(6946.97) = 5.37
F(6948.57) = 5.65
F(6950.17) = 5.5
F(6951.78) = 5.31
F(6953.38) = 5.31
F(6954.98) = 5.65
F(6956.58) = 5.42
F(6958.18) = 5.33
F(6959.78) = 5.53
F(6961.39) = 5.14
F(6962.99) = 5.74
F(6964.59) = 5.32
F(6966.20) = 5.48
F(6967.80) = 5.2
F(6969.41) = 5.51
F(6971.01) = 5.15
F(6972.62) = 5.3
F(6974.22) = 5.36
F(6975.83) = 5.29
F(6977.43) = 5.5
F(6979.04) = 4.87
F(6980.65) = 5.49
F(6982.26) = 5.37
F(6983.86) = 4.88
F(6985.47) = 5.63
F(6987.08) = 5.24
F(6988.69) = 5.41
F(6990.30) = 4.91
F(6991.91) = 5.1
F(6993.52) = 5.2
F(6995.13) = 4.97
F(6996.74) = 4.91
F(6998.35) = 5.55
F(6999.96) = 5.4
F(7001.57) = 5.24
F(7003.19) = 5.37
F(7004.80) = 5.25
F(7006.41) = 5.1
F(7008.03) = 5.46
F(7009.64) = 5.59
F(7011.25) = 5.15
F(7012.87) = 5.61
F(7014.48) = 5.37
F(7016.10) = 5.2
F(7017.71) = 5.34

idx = -0.02 mag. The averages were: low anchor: 5.28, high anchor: 5.24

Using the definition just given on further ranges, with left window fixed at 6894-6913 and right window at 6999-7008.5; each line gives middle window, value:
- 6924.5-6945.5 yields 0.01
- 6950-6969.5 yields -0.01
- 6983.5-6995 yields 0.02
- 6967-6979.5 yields 0.01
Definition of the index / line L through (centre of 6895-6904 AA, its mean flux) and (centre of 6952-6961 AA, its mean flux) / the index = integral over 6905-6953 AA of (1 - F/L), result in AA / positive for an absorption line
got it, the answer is 0.9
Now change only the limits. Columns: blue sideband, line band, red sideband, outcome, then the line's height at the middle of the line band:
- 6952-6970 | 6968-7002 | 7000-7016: 0.81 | 5.38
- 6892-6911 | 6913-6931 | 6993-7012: 0.08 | 5.4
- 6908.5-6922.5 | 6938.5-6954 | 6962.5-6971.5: 0.23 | 5.41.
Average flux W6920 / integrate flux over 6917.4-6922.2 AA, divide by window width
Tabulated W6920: 5.63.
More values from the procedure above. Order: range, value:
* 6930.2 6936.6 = 5.35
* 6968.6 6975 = 5.33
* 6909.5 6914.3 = 5.31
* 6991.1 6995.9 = 5.09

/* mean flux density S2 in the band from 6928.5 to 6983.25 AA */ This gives 5.34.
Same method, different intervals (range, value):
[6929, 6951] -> 5.3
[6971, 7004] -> 5.25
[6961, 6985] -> 5.32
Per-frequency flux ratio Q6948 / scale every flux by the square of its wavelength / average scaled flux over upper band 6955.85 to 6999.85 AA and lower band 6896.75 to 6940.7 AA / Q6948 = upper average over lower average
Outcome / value 1.00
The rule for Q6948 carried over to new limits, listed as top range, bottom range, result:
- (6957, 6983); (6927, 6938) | 1.02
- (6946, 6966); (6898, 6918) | 1.02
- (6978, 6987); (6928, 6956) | 1.00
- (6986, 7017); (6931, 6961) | 1.00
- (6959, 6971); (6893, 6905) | 1.01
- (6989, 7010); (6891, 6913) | 0.99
